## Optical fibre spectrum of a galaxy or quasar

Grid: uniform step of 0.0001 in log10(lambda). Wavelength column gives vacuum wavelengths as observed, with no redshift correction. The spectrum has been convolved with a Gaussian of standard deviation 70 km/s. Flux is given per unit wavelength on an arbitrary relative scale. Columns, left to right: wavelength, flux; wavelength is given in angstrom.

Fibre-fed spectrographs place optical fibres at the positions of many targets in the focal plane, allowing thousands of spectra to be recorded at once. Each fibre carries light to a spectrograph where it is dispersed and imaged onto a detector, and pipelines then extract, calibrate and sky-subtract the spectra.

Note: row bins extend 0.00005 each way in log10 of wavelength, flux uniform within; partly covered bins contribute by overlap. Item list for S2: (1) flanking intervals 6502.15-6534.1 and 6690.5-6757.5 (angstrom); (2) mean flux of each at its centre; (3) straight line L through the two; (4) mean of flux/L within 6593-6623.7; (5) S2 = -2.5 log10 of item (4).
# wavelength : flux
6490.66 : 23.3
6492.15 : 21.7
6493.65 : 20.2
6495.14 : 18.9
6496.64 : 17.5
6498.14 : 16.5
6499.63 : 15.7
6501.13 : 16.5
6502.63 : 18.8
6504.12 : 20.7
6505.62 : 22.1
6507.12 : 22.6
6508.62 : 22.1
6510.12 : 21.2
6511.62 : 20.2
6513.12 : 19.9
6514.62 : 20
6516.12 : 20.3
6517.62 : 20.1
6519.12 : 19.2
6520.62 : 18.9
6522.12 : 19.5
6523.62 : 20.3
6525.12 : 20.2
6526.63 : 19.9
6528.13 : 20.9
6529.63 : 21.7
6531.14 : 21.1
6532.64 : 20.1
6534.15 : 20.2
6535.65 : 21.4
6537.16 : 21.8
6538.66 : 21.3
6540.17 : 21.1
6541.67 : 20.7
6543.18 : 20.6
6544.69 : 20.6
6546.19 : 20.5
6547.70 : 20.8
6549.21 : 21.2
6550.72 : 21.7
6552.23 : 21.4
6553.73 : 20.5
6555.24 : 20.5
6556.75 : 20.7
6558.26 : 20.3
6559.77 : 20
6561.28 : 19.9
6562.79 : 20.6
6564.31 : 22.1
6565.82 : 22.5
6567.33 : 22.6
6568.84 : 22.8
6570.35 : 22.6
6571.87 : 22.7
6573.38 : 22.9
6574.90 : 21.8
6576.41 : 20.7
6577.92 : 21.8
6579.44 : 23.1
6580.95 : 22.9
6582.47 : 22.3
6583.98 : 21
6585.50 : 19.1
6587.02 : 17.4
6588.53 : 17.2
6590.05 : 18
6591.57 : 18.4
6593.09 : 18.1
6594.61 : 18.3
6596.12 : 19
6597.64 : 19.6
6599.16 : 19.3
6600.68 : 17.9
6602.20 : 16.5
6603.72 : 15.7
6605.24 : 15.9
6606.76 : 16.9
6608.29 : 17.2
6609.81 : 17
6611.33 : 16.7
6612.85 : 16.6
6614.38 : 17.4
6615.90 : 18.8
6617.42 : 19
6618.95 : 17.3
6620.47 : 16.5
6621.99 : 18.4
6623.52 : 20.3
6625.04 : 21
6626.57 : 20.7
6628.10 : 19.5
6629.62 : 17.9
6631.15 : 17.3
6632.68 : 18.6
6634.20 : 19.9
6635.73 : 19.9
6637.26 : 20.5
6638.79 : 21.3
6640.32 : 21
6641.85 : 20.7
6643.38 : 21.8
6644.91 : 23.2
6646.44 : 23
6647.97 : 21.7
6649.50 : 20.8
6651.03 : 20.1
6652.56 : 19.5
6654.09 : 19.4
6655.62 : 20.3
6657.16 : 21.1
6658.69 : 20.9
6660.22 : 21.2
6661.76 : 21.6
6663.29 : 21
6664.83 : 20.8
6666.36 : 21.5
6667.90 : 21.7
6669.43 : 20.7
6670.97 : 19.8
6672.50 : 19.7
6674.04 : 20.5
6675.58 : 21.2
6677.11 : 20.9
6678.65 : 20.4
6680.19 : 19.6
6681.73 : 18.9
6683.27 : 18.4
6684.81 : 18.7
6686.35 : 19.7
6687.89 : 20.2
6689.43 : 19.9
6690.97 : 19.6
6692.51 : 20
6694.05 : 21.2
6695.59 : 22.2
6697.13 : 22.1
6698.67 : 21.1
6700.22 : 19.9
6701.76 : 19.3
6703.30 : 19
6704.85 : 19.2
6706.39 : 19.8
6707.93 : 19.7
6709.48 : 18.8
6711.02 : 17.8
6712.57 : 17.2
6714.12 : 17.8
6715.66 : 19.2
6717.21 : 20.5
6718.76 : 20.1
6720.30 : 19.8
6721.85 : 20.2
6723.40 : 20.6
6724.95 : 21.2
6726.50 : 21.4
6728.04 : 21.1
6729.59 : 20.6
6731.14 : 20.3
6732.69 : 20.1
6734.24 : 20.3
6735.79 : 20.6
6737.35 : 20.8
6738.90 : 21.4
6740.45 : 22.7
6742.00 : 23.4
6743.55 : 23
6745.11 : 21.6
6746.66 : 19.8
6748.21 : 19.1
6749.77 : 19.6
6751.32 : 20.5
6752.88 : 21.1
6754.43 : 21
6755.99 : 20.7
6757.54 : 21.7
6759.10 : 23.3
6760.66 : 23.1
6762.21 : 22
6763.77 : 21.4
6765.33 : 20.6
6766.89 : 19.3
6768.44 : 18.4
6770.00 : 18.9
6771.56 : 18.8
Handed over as 0.16 mag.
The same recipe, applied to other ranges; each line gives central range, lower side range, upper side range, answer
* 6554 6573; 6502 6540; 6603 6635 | -0.105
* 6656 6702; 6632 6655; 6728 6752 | 0.019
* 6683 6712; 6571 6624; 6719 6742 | 0.030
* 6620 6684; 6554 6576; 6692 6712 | 0.011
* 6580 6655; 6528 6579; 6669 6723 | 0.080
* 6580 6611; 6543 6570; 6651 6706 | 0.137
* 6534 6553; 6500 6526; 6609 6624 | -0.089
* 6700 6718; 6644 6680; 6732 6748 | 0.116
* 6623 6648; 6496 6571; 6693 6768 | 0.004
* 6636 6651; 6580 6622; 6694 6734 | -0.138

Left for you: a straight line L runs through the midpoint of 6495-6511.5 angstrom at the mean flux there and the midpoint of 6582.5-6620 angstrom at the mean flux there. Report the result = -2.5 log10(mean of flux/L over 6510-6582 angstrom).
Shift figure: -0.125 mag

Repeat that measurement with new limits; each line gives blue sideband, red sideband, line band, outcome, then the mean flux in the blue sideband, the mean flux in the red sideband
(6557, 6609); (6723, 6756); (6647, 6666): -0.018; 19.9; 21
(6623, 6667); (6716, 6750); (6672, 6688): 0.046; 20.6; 20.8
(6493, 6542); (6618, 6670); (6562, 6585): -0.100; 20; 20.3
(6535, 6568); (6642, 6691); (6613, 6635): 0.112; 21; 20.6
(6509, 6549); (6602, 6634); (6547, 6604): -0.067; 20.5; 17.9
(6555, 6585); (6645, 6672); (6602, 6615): 0.271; 21.7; 20.9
